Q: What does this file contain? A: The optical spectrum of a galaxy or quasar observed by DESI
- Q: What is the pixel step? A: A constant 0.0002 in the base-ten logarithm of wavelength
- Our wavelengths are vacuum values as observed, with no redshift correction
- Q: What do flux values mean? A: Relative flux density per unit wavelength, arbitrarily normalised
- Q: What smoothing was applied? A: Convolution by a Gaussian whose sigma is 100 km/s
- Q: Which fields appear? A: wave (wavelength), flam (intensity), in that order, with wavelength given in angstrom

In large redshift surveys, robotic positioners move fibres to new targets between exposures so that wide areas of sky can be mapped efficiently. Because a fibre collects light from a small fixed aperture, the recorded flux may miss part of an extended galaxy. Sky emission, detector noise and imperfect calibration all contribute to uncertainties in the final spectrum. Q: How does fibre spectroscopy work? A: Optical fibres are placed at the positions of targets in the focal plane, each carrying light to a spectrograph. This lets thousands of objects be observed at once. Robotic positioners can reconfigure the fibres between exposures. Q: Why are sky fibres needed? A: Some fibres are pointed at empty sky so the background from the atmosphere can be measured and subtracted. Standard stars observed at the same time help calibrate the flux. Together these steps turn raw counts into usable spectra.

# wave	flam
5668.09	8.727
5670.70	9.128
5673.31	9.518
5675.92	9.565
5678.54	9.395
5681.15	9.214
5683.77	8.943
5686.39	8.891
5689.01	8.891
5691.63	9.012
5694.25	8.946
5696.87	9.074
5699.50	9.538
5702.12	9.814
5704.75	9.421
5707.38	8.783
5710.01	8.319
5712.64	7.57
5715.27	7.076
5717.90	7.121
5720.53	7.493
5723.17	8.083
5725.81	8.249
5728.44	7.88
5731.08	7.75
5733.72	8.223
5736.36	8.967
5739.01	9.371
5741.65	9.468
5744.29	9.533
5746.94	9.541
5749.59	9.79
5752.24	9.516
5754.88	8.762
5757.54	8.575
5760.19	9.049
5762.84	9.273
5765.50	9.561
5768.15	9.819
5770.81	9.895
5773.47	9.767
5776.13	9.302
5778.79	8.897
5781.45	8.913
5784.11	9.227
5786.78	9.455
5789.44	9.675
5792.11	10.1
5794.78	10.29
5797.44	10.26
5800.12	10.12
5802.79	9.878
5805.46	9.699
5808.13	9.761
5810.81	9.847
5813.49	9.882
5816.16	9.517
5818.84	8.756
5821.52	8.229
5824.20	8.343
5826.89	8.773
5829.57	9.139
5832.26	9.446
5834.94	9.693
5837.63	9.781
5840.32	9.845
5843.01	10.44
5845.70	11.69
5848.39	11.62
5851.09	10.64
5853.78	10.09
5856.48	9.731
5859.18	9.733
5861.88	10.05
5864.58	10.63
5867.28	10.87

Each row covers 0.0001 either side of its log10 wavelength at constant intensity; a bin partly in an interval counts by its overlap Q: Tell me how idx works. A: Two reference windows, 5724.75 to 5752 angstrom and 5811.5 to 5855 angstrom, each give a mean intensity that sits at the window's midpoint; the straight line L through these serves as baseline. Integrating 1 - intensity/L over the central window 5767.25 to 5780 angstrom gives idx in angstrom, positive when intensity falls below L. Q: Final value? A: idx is -0.4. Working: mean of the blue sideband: 8.91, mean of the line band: 9.53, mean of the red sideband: 9.75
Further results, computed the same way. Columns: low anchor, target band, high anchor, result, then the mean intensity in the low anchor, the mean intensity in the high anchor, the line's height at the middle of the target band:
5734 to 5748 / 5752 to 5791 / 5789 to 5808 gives 1.4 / 9.29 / 10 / 9.67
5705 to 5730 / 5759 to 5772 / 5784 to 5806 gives -0.5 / 7.91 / 9.9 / 9.14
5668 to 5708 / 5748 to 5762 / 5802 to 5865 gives 0.5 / 9.2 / 9.79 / 9.47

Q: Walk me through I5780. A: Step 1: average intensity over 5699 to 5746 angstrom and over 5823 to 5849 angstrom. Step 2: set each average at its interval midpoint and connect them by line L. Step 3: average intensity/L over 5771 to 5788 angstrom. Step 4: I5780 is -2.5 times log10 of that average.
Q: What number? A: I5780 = -0.02 mag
